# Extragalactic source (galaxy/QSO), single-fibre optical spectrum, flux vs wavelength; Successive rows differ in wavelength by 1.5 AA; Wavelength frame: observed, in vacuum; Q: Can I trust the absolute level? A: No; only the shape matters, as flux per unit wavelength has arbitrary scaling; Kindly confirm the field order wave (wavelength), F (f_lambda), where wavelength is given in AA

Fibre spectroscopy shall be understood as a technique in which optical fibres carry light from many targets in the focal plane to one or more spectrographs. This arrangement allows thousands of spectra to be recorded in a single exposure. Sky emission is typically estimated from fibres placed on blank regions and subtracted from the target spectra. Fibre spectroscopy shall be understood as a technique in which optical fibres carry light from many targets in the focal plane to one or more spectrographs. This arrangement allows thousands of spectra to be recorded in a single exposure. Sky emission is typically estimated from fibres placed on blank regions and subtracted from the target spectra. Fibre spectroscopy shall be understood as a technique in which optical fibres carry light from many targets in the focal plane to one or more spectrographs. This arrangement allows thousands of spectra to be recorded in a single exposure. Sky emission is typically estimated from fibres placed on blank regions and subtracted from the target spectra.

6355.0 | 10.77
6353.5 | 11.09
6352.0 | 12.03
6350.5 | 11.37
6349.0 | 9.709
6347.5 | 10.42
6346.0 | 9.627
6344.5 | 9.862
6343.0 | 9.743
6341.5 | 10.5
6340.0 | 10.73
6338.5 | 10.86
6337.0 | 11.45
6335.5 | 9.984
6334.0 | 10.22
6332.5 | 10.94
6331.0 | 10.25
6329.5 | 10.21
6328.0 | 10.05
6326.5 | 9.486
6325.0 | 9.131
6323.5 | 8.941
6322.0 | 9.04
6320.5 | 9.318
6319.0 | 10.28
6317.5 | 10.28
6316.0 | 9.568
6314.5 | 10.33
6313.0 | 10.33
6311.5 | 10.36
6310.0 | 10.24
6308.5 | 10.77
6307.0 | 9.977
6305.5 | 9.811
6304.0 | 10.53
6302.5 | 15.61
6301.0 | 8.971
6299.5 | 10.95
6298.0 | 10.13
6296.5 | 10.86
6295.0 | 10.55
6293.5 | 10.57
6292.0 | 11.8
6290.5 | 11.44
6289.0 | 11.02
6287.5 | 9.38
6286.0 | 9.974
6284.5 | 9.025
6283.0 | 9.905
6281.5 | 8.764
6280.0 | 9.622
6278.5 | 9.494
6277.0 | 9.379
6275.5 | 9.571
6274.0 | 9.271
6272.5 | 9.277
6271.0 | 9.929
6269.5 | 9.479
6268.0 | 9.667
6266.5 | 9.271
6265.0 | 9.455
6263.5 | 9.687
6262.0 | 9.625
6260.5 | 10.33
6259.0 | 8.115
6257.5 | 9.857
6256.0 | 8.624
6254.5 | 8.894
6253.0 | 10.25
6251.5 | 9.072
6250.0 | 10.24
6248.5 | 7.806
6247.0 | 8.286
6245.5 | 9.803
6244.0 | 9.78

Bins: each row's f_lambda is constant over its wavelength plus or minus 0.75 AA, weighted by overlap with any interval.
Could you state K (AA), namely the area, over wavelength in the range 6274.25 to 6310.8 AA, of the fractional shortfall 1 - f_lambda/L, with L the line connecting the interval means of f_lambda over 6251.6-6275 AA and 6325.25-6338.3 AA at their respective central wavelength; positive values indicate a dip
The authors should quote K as -1.9 AA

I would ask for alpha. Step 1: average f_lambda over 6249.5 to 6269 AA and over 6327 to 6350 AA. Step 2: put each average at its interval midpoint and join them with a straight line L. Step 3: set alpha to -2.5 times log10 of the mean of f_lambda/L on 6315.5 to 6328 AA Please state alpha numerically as 0.07 mag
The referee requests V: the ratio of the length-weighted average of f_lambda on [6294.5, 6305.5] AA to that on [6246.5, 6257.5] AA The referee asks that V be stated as 1.21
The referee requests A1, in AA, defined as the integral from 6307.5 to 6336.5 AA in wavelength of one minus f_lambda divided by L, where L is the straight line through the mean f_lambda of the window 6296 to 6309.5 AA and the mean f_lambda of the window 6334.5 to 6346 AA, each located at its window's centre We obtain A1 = 1.7 AA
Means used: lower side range 10.8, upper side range 10.4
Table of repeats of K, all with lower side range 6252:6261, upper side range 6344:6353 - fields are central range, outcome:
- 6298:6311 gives -1.1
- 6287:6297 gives -1.1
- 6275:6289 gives 0.2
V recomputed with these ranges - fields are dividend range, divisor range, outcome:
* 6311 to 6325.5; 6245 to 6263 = 1.06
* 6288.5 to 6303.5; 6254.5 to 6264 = 1.20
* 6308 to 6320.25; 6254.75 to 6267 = 1.09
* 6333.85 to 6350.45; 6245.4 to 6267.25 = 1.11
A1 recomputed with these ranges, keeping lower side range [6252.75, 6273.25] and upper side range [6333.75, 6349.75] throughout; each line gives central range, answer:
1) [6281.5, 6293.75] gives -0.72 AA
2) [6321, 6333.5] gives 0.46 AA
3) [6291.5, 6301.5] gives -0.77 AA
